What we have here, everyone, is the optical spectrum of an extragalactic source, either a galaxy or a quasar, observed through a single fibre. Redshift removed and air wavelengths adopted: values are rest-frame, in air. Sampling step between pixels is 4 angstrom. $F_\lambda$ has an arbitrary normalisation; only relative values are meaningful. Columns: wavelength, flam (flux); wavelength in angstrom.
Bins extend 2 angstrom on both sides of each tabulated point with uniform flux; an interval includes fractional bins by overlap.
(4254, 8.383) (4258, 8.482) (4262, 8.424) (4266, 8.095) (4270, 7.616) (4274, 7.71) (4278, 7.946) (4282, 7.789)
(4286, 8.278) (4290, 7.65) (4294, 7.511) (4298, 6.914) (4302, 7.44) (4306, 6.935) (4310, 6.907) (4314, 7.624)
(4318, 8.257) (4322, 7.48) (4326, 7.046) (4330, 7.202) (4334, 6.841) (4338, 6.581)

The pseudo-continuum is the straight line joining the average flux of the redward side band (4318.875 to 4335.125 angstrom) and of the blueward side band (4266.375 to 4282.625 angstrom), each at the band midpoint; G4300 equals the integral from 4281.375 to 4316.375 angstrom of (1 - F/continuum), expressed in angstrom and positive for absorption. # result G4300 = 0.4 angstrom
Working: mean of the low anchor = 7.8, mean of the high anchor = 7.24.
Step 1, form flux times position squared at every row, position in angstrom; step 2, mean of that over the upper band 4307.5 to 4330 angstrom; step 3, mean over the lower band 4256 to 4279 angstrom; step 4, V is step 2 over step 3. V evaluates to 0.95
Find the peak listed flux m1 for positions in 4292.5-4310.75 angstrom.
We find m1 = 7.511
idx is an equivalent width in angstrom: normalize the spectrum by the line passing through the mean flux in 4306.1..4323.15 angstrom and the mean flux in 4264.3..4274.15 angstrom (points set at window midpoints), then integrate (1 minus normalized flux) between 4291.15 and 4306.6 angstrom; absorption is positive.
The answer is 0.7 angstrom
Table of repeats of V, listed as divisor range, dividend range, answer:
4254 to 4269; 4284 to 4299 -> 0.93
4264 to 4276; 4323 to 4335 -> 0.93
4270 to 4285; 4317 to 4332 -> 0.97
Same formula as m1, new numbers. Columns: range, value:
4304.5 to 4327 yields 8.257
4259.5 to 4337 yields 8.424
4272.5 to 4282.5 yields 7.946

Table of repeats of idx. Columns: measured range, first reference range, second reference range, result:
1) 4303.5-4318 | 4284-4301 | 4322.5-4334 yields 0.0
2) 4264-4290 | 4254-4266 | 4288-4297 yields 0.1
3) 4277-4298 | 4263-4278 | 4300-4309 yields -0.6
